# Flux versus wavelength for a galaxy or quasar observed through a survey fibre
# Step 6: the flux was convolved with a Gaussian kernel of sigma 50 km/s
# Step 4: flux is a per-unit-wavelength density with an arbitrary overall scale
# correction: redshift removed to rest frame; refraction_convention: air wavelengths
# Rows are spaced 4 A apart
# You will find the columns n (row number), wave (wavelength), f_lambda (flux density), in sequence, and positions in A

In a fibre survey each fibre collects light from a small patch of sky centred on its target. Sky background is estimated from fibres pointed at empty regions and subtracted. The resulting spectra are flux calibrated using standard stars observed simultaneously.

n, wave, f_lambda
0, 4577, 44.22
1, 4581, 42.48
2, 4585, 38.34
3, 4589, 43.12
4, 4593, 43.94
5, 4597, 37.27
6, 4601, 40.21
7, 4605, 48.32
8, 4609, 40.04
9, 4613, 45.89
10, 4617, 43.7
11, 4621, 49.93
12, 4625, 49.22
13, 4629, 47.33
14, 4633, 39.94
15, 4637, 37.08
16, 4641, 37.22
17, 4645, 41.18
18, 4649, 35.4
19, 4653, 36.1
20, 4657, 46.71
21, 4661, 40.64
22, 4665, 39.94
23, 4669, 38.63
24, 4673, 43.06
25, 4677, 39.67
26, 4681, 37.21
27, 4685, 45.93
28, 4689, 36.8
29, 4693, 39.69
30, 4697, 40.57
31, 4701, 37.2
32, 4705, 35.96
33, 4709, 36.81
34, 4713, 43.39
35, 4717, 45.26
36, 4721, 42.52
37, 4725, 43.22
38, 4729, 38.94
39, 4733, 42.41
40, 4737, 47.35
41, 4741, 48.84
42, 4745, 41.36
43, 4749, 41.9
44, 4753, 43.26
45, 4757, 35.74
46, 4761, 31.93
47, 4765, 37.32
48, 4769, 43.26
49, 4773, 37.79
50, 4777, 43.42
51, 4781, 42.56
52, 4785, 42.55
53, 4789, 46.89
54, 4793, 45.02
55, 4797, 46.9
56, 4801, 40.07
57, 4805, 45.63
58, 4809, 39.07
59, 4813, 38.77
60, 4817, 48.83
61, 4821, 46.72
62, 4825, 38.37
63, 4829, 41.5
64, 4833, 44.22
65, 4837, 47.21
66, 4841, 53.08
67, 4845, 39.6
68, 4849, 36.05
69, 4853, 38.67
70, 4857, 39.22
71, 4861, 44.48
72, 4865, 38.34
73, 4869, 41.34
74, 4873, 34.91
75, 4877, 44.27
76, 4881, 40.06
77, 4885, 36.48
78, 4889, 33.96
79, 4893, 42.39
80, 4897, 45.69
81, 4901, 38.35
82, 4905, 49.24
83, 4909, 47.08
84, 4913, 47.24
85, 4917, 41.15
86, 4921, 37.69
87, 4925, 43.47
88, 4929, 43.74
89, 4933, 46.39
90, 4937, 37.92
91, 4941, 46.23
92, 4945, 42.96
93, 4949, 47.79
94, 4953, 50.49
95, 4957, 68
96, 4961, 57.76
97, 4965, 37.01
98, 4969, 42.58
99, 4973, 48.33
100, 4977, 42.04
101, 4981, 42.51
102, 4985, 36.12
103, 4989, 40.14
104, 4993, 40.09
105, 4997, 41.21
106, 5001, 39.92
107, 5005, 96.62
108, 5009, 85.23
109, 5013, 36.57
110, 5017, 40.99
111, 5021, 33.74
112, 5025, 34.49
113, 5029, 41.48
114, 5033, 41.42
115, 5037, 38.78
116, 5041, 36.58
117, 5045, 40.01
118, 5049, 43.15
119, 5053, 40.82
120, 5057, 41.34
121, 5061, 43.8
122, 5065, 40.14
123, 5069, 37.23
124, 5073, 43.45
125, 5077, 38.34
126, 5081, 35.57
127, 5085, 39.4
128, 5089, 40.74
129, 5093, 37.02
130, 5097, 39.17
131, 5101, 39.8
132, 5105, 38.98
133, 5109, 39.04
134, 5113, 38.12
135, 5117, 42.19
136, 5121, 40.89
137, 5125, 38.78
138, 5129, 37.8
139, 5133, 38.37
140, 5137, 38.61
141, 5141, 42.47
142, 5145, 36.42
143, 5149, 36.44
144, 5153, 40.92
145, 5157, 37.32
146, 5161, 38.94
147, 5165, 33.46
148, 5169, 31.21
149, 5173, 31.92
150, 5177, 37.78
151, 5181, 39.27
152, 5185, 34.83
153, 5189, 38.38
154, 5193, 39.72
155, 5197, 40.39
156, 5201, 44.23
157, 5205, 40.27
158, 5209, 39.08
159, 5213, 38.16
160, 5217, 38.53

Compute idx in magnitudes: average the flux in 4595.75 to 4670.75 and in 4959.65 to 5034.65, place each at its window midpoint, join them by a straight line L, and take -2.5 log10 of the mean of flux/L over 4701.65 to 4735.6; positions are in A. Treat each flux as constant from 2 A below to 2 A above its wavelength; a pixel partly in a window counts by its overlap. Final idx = 0.05 mag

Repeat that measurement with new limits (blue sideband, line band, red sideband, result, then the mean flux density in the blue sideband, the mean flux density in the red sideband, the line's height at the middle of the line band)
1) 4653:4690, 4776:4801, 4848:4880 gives -0.10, 40.8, 39.8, 40.2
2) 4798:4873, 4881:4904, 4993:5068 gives 0.08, 42.2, 45.1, 43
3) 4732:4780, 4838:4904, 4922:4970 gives 0.10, 41.2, 46.9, 44.7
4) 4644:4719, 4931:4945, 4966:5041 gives 0.02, 40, 45.3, 44.2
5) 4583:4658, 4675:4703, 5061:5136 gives 0.06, 42.1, 39.3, 41.7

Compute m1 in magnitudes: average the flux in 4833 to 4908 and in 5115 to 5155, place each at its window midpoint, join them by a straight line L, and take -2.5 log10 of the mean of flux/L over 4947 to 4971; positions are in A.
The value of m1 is -0.24 mag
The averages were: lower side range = 41.5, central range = 50.6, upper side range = 39.3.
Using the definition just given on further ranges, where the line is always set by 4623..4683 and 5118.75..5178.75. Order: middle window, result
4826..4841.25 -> -0.15 mag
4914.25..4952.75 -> -0.12 mag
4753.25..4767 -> 0.11 mag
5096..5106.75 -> -0.04 mag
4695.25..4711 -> 0.08 mag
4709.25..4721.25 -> -0.07 mag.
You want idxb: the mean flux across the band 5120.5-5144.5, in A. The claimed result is 39.2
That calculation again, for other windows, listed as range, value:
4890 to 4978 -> 45.5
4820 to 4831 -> 41.8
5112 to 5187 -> 37.7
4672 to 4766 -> 40.7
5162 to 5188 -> 35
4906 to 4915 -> 47.4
